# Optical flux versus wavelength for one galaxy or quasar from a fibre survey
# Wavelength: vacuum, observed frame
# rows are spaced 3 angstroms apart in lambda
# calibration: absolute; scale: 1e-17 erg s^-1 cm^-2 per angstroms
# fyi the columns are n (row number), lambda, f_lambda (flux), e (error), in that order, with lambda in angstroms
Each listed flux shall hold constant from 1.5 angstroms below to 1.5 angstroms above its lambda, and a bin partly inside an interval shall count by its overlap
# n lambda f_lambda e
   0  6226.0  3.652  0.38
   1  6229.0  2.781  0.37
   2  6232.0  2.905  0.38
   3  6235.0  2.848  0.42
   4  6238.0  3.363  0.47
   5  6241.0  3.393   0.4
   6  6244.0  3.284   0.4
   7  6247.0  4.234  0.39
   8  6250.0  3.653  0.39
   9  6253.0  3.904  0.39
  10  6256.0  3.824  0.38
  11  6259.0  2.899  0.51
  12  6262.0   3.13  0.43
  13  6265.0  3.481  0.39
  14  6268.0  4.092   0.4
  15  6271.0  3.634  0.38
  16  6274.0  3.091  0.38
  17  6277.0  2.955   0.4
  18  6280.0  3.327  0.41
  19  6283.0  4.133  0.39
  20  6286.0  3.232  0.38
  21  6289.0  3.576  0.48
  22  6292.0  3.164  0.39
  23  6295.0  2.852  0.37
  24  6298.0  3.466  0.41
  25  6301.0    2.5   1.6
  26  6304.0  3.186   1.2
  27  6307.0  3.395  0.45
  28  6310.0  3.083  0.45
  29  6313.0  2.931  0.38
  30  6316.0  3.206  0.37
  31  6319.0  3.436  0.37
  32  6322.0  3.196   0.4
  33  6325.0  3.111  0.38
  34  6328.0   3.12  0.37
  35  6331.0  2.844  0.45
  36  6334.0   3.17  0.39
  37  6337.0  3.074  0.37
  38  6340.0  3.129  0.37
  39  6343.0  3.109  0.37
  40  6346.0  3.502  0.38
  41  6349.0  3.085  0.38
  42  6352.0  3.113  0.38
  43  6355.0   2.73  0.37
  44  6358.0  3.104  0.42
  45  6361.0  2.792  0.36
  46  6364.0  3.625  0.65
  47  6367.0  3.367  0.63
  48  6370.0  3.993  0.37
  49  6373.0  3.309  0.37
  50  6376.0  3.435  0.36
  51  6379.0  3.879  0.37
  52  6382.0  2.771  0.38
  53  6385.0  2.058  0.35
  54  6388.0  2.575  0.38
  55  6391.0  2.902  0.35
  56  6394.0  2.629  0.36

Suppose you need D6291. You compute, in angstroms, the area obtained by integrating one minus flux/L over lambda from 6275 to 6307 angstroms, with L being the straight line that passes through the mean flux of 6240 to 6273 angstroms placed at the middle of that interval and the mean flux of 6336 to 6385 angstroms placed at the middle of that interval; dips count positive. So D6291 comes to 2.05 angstroms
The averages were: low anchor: 3.59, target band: 3.24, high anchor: 3.22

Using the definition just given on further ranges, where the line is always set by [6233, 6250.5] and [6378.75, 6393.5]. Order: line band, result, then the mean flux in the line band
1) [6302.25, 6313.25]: -0.15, 3.16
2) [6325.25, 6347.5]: -1.19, 3.13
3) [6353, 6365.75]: -0.92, 3.07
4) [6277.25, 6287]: -0.79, 3.5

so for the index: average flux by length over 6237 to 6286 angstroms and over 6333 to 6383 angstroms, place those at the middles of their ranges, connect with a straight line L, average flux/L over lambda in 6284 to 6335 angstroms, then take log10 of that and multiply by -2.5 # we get 0.077 mag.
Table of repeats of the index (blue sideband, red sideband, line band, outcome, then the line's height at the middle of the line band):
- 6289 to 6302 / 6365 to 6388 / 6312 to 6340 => 0.00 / 3.13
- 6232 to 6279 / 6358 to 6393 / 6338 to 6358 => 0.03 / 3.21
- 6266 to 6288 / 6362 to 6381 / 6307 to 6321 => 0.11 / 3.52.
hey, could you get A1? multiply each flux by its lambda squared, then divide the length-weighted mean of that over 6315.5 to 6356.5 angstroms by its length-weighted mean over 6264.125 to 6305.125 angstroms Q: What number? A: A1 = 0.95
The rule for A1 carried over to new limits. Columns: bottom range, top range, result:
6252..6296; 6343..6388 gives 0.96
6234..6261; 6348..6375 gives 0.96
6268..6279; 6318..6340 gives 0.95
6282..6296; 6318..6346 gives 0.94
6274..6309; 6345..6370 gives 1.01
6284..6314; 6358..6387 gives 1.05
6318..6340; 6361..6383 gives 1.12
